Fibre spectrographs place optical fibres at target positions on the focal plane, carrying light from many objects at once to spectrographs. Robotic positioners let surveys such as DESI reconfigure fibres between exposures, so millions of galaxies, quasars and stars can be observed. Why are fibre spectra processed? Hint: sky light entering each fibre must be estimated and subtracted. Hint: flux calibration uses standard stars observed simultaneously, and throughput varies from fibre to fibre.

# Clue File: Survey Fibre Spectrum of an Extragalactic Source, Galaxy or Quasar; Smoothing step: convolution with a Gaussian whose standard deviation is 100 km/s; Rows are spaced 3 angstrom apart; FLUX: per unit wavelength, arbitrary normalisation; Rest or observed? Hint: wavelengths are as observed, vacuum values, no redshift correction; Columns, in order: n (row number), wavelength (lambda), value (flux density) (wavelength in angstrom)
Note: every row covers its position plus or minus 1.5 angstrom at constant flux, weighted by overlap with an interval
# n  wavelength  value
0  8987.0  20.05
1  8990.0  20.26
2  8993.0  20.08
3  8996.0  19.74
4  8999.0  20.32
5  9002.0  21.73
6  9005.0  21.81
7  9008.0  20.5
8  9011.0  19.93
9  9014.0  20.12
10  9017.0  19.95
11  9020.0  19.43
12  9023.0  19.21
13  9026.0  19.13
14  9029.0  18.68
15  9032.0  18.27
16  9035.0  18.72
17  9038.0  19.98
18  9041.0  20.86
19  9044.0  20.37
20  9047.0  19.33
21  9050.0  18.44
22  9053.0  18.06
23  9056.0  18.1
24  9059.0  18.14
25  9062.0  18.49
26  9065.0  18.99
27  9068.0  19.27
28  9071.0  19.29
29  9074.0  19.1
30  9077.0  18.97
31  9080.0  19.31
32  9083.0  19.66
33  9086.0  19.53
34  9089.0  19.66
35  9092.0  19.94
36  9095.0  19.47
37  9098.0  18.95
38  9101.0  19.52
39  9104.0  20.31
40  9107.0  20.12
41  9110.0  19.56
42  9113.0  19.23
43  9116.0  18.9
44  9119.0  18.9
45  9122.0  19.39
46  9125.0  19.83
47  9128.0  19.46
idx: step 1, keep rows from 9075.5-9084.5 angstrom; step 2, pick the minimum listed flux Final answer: 18.97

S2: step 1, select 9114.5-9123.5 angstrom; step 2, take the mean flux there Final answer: 19.1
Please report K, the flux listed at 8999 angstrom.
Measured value 20.32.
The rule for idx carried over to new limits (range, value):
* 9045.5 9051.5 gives 18.44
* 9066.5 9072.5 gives 19.27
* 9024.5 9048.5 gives 18.27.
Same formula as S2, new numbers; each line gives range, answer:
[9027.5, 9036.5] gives 18.6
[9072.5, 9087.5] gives 19.3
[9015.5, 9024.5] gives 19.5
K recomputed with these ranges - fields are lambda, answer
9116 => 18.9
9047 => 19.33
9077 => 18.97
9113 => 19.23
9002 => 21.73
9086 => 19.53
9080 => 19.31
